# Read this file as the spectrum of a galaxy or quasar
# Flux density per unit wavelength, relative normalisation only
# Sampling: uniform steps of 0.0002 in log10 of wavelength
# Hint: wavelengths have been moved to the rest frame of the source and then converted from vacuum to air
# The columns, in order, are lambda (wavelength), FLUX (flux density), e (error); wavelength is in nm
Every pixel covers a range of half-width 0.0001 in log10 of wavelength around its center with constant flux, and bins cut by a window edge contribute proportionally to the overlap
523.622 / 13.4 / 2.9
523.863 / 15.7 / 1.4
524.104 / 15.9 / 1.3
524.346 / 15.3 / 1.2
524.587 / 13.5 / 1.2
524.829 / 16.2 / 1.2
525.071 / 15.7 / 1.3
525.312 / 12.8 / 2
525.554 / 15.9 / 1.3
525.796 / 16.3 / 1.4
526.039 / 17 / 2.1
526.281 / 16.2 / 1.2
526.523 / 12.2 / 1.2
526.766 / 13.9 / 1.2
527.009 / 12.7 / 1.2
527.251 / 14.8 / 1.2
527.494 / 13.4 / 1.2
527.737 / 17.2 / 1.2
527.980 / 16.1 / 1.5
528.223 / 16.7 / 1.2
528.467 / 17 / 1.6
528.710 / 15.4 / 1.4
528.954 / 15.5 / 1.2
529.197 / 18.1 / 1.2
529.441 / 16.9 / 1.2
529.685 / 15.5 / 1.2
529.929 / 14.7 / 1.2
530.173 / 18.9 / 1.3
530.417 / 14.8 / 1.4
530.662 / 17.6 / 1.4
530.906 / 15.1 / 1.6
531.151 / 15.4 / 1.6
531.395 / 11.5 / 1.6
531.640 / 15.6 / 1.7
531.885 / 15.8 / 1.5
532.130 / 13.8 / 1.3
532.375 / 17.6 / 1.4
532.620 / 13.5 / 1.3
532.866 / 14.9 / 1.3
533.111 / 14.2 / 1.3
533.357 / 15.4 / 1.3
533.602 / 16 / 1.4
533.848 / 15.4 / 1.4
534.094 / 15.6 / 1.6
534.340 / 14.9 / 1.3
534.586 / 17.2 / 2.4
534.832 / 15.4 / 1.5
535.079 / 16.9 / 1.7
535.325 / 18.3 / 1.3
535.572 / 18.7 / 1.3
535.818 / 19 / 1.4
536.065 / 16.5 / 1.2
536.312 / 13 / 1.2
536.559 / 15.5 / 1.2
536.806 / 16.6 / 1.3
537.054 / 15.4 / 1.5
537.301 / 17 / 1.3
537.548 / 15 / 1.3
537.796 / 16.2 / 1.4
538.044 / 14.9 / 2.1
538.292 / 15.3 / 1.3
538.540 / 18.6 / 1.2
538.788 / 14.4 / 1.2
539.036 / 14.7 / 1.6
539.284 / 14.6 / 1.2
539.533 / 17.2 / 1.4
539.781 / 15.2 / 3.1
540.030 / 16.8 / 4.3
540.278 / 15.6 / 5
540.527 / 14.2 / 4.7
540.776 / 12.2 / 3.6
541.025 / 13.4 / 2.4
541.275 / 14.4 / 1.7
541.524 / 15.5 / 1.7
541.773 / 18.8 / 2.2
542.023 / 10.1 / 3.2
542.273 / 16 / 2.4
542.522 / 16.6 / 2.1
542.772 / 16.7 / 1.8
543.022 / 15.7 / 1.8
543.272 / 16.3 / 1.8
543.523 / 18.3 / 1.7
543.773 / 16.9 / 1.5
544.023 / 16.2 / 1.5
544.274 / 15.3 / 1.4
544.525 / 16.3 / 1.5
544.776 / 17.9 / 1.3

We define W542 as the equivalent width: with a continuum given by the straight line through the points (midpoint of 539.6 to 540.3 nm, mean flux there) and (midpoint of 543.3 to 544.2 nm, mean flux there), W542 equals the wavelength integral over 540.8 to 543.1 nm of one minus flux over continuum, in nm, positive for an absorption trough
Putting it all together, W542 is 0.20 nm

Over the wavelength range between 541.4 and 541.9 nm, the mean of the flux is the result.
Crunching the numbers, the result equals 17.1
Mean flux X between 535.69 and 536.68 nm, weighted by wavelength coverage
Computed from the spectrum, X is 16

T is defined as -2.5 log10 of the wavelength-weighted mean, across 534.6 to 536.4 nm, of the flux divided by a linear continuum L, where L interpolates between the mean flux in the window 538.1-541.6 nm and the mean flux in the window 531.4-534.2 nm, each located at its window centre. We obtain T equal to -0.12 mag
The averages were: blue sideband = 15.1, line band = 16.9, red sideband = 15.1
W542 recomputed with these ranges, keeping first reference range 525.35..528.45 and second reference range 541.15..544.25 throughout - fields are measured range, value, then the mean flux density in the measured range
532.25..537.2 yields -0.14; 16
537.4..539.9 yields 0.02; 15.6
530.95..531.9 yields 0.06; 14.5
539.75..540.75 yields 0.04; 15.2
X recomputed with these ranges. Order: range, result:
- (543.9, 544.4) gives 15.7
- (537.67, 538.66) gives 16.2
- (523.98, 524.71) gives 14.9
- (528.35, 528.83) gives 16.2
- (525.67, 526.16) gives 16.6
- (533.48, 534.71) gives 15.8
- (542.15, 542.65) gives 16.3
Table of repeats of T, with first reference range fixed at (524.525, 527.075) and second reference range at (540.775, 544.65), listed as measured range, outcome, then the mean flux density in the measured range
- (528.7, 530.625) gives -0.09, 16.3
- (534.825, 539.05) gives -0.06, 16.2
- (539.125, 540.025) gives -0.02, 15.8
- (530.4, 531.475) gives 0.00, 15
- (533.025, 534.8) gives -0.02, 15.6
